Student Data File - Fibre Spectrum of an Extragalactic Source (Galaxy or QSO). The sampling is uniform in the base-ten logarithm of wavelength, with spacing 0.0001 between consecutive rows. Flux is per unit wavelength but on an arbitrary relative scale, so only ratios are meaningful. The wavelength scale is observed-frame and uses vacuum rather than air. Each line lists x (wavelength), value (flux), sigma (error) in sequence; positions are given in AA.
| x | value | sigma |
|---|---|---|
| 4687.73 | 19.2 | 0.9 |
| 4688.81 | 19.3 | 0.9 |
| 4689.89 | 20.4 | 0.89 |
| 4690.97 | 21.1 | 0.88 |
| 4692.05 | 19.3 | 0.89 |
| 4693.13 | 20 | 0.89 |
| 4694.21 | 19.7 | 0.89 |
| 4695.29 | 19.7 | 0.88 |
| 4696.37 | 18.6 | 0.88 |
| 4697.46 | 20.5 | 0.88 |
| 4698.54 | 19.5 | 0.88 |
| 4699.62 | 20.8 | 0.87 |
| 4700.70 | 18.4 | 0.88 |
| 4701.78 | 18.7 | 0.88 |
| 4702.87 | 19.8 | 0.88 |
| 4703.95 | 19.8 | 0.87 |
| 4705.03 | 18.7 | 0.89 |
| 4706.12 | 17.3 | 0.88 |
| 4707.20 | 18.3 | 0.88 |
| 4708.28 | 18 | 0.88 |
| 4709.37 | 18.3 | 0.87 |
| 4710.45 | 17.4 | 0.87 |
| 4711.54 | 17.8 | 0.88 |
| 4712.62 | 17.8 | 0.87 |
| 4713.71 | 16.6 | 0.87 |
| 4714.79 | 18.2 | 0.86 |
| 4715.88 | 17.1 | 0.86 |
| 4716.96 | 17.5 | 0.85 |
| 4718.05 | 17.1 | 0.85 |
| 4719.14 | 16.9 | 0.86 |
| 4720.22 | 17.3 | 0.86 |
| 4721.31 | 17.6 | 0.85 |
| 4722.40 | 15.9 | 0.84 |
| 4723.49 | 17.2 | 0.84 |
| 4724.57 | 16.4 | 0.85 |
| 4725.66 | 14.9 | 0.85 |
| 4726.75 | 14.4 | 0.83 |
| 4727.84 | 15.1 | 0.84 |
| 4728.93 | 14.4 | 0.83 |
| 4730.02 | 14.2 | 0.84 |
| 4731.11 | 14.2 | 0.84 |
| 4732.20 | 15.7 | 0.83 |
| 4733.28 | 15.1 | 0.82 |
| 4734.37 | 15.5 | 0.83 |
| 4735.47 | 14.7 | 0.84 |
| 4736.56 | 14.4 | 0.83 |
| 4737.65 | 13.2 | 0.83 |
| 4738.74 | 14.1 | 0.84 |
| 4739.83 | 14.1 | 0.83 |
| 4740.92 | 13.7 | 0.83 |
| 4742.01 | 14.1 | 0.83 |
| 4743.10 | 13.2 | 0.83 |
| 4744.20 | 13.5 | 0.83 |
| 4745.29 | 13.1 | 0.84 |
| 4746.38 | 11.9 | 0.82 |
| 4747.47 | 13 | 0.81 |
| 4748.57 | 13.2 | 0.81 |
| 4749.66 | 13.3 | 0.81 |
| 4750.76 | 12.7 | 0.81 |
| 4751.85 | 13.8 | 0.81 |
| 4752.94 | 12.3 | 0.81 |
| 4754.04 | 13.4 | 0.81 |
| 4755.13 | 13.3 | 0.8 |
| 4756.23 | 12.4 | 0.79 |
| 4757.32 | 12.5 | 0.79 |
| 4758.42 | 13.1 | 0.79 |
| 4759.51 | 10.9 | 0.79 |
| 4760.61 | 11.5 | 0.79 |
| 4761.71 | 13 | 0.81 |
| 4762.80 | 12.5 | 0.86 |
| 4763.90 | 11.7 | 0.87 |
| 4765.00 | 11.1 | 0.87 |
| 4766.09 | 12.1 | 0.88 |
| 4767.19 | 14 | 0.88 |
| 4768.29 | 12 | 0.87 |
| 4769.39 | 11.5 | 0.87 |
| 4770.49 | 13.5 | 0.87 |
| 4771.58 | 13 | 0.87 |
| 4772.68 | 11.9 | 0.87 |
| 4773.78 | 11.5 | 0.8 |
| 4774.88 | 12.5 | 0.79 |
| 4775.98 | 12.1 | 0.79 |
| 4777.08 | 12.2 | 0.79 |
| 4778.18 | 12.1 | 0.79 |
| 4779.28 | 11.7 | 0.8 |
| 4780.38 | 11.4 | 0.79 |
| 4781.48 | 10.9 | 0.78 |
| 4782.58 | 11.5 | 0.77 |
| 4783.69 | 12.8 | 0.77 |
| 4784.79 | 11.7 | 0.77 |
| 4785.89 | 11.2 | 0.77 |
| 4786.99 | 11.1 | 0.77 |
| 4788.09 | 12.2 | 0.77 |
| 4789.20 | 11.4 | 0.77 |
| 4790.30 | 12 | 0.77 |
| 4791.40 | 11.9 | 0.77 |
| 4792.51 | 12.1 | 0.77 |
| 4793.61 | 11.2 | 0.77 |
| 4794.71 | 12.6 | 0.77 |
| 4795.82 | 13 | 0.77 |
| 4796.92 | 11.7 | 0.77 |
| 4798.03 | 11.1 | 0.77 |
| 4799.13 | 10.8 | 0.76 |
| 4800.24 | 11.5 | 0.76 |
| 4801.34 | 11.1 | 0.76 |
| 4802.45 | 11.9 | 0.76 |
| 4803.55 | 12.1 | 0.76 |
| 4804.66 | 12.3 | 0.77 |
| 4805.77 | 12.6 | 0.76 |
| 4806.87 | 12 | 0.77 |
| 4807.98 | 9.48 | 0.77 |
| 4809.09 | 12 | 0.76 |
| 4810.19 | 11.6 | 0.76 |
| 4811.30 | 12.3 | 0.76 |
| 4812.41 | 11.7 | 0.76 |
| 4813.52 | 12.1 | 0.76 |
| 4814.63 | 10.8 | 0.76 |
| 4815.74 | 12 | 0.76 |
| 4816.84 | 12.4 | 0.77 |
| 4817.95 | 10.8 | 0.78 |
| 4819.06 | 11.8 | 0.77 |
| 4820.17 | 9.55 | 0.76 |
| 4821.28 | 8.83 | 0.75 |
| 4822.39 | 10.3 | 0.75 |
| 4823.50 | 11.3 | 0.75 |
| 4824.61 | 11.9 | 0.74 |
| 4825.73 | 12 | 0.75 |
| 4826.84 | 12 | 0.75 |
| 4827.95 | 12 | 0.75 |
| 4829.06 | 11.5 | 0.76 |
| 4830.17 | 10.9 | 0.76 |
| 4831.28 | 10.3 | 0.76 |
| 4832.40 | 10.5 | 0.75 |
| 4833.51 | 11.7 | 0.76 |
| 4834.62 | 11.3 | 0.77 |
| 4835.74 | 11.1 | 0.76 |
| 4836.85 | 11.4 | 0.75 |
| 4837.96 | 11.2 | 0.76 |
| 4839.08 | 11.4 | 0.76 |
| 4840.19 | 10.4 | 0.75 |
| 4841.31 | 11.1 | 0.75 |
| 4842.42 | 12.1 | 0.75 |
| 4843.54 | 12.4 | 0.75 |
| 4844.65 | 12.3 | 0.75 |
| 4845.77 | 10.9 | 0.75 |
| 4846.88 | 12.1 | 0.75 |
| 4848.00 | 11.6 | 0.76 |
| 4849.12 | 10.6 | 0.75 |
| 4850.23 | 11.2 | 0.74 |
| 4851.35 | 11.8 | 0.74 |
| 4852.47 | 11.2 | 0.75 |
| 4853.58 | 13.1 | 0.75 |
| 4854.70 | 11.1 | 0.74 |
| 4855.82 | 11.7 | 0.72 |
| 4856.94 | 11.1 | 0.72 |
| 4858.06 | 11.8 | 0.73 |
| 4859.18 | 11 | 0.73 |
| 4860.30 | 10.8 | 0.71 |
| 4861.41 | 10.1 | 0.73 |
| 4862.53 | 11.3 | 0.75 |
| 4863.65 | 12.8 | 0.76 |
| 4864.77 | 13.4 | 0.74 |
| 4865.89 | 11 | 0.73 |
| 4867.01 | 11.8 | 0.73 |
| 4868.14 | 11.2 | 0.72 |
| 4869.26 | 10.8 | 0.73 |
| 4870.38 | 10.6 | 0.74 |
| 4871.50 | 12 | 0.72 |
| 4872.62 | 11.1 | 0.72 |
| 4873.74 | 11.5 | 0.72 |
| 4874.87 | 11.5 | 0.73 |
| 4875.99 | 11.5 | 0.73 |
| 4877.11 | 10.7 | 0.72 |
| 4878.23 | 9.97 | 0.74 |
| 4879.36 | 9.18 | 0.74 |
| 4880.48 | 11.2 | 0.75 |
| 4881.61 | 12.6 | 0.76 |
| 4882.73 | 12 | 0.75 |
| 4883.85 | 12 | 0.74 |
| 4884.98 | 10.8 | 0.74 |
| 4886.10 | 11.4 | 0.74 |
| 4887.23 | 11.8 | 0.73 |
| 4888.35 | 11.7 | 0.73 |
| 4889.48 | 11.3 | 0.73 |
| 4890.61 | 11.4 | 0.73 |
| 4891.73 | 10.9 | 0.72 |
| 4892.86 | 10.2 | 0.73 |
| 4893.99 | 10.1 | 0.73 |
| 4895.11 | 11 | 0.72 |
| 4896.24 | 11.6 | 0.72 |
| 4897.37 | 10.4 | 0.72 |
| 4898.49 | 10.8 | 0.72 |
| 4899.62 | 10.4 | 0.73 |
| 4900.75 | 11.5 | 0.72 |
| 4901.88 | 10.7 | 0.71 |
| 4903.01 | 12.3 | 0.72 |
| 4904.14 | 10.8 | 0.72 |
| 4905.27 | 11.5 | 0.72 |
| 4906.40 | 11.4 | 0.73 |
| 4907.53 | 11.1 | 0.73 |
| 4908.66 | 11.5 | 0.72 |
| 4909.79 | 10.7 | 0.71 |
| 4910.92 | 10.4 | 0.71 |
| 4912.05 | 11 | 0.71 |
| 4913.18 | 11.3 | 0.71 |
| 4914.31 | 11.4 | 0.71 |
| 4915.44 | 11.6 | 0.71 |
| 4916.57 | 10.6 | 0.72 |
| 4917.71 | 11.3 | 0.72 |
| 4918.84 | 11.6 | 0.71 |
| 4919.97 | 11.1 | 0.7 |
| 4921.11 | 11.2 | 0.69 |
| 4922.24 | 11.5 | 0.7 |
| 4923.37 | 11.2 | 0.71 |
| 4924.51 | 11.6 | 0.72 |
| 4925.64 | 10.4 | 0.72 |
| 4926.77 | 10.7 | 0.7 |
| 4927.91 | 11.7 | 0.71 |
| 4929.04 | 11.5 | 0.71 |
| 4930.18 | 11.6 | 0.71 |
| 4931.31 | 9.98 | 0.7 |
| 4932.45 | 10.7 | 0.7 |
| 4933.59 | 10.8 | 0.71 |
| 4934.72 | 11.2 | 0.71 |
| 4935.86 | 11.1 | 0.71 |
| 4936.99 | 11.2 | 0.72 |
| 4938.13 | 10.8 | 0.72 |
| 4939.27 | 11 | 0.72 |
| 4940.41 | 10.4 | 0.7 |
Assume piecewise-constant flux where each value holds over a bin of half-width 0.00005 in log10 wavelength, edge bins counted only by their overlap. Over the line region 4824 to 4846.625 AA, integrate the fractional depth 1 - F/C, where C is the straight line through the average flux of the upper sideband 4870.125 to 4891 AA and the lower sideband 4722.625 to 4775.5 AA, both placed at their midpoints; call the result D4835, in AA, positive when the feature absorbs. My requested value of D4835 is 1.1 AA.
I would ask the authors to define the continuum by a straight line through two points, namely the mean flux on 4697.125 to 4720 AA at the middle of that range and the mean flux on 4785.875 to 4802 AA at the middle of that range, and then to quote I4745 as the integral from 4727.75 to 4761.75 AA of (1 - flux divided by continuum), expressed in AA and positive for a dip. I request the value 4.37 AA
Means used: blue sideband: 18.3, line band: 13.5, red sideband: 11.7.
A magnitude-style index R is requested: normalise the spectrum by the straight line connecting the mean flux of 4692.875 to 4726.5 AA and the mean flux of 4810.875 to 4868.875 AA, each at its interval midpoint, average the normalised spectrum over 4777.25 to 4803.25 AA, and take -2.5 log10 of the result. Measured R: 0.189 mag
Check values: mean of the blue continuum 18.1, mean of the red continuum 11.4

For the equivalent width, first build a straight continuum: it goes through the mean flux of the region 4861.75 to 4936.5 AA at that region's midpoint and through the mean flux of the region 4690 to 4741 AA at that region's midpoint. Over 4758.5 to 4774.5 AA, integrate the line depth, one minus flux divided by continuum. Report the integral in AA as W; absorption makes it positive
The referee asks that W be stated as 3.4 AA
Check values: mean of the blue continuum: 17.2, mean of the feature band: 12.2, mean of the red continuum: 11.2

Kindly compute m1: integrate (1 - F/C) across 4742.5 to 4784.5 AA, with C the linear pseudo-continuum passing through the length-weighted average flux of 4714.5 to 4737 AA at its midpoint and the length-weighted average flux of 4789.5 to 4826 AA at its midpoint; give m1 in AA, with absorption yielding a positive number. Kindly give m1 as 4.4 AA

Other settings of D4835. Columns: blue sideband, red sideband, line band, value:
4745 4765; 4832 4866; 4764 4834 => 2.37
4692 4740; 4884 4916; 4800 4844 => 7.29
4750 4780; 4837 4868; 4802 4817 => 0.20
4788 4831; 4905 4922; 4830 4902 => 0.47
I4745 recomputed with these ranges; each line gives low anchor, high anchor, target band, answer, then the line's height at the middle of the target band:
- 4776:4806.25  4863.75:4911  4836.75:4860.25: -0.1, 11.4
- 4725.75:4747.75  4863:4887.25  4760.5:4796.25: 3.4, 13.3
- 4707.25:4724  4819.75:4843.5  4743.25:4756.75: 2.2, 15.5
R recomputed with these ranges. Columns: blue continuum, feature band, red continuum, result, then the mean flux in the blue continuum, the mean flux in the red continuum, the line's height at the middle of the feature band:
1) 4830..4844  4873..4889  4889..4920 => -0.015 mag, 11.2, 11.1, 11.1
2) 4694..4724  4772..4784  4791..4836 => 0.161 mag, 18.2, 11.5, 13.8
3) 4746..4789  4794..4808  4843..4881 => 0.014 mag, 12.3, 11.4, 11.9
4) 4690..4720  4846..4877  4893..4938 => 0.138 mag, 18.6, 11.1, 13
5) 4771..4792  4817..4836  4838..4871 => 0.052 mag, 11.9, 11.5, 11.6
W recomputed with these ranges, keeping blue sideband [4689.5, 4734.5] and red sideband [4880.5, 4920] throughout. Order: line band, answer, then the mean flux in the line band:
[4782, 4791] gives 2.0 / 11.7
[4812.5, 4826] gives 2.7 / 11.1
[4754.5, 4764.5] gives 2.3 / 12.3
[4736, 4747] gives 2.1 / 13.5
